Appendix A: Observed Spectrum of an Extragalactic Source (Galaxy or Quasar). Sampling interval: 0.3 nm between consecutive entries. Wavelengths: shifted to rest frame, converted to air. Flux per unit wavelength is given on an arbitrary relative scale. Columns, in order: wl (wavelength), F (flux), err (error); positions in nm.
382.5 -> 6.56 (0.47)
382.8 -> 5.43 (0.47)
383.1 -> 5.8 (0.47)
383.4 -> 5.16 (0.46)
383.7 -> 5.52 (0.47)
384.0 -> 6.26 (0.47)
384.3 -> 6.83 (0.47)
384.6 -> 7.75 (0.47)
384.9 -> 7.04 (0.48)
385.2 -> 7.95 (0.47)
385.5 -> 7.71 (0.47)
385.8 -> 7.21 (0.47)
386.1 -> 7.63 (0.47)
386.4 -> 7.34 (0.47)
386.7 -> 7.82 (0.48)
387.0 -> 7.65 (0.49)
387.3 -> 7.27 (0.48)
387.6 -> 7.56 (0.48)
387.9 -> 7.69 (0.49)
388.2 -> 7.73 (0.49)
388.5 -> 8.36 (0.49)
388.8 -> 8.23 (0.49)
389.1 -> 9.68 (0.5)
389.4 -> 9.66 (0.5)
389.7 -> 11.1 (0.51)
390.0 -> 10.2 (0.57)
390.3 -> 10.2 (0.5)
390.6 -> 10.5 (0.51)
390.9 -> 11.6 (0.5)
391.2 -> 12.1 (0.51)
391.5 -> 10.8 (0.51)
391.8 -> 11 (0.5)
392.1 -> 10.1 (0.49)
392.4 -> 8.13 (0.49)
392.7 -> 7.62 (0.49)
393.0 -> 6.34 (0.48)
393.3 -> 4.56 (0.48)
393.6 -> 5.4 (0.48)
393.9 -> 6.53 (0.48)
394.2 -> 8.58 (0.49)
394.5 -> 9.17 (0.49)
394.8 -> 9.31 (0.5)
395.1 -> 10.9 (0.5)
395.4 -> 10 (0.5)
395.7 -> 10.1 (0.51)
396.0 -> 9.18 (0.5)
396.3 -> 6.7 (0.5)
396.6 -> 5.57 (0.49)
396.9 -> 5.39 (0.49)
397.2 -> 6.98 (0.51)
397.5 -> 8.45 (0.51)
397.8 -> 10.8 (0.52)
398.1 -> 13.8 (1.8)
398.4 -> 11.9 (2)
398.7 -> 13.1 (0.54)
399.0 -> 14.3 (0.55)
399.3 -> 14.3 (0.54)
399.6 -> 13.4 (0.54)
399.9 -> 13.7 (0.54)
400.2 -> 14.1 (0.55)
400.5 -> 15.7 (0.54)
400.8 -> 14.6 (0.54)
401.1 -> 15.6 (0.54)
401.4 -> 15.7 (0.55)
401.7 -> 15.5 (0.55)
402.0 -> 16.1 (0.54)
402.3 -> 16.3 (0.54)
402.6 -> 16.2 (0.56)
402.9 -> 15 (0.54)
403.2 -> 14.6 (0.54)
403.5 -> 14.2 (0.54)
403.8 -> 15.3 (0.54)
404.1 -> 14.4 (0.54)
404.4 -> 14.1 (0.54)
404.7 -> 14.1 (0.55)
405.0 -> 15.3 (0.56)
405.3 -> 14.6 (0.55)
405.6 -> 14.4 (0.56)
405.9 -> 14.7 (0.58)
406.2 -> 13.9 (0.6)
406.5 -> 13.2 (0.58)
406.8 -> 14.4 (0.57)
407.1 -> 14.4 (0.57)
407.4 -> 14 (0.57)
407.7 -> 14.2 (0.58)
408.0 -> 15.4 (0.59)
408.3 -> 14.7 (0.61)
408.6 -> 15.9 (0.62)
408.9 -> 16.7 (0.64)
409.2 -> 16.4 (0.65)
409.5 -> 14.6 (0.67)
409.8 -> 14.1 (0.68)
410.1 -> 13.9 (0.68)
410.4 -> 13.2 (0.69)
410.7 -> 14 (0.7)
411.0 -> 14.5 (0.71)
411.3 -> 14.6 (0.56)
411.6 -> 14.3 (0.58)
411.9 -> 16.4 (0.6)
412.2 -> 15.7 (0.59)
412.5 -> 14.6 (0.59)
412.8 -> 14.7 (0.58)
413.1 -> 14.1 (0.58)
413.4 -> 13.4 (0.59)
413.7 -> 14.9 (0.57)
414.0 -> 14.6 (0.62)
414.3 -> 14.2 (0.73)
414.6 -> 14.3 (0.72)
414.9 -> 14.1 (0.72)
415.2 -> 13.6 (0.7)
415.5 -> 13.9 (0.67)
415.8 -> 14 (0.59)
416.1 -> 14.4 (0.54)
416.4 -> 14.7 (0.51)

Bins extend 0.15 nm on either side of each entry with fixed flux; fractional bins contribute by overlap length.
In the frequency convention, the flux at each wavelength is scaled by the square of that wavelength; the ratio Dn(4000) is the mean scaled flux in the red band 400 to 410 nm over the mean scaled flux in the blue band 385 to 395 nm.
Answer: 1.87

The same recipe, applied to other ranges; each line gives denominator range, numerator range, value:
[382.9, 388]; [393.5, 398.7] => 1.34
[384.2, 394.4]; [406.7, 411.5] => 1.93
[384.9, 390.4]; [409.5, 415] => 1.96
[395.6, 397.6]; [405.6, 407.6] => 2.01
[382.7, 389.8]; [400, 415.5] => 2.18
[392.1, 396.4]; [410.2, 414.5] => 1.95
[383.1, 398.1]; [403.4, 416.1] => 1.92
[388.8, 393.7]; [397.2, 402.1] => 1.52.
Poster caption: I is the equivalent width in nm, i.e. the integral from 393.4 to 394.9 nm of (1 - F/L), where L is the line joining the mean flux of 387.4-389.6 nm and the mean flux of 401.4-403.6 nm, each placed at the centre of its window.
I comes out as 0.488 nm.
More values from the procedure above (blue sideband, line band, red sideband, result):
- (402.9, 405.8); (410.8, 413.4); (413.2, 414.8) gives -0.08 nm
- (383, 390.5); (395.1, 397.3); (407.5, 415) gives 0.53 nm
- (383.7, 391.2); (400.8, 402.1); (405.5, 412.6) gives -0.32 nm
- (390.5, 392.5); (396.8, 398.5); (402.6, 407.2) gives 0.39 nm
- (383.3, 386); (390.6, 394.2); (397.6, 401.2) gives 0.58 nm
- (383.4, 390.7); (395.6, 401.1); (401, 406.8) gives 0.61 nm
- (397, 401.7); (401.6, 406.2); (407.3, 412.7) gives -0.37 nm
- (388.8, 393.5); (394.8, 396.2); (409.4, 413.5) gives 0.09 nm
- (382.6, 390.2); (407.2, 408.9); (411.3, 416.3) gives -0.26 nm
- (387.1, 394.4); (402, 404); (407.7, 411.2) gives -0.41 nm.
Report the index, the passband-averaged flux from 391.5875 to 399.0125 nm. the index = 8.87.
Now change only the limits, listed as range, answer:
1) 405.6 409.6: 14.8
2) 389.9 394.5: 8.91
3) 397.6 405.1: 14.4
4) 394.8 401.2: 11.3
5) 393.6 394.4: 7.25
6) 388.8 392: 10.6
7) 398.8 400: 13.9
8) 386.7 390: 8.54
